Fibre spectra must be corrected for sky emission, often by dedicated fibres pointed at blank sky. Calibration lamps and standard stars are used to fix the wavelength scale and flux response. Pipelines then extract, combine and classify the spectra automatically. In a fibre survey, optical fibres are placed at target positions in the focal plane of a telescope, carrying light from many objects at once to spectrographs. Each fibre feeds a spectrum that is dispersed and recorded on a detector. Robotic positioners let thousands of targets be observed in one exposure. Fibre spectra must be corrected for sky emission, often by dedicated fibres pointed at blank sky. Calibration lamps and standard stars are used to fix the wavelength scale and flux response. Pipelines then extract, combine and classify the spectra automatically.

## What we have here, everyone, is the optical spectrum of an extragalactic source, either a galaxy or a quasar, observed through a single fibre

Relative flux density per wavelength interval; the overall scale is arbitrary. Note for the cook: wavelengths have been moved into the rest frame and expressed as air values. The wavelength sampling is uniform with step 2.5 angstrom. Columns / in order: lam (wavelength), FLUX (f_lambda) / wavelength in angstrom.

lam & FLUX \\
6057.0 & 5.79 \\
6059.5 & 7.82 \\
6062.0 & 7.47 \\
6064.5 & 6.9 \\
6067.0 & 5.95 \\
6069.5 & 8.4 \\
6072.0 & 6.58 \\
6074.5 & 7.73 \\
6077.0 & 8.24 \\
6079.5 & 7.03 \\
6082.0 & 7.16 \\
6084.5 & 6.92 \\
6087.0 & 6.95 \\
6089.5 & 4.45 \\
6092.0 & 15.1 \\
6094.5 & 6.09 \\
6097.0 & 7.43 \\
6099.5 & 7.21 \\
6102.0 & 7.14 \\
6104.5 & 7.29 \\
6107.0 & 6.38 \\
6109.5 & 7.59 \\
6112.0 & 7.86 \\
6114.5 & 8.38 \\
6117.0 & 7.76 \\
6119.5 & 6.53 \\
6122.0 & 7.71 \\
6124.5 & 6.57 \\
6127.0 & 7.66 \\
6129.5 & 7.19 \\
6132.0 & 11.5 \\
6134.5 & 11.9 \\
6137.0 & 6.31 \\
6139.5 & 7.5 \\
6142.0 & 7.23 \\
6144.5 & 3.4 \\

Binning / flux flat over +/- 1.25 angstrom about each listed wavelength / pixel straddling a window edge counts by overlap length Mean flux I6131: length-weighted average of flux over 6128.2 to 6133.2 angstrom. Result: 9.31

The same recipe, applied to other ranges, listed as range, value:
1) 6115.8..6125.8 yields 7.14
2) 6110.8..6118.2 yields 8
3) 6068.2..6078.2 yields 7.73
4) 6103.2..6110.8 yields 7.09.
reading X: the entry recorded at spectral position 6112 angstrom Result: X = 7.86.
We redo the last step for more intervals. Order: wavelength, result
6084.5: 6.92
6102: 7.14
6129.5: 7.19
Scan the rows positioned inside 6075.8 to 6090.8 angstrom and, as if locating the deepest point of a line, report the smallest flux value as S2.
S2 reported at 4.45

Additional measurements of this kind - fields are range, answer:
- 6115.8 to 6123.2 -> 6.53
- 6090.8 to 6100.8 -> 6.09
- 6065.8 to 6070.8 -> 5.95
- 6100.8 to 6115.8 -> 6.38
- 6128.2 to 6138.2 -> 6.31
